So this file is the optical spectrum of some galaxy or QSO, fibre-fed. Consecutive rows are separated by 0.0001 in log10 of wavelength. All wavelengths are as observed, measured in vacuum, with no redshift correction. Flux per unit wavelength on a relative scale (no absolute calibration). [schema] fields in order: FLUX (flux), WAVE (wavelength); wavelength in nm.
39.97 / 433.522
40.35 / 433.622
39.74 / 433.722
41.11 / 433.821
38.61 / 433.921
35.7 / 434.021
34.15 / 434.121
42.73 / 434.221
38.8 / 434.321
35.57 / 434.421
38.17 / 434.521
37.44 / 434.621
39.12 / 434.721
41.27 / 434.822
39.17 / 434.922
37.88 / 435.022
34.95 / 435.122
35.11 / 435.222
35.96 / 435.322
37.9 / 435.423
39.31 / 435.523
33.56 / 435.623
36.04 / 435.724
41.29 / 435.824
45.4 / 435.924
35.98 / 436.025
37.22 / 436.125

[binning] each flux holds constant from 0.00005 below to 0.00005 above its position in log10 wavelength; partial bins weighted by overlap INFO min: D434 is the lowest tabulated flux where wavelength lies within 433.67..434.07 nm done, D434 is 35.7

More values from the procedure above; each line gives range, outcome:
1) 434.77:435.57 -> 34.95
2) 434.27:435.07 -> 35.57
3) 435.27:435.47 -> 35.96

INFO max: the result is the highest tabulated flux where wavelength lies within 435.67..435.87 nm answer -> 41.29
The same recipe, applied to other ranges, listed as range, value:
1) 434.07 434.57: 42.73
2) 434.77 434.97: 41.27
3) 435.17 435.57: 39.31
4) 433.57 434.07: 41.11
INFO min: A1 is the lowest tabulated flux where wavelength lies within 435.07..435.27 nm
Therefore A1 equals 34.95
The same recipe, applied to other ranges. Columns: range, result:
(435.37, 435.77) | 33.56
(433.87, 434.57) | 34.15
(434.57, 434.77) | 37.44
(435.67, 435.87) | 36.04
